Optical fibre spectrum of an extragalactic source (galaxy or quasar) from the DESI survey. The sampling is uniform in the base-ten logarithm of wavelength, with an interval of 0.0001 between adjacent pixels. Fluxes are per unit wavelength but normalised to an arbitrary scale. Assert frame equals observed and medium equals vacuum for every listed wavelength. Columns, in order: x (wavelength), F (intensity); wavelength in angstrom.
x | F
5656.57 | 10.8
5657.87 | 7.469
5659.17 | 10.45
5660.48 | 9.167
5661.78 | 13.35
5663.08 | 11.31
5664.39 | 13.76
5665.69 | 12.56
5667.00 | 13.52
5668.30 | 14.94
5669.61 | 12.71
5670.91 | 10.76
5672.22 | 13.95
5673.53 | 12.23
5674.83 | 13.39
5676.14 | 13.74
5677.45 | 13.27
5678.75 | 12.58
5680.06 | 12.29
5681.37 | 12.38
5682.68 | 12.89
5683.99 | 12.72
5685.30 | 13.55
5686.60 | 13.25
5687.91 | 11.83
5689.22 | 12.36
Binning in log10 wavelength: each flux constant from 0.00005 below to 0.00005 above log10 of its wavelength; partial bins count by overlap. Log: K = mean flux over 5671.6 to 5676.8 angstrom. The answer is 13.3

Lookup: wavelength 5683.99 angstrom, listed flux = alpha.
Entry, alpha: 12.72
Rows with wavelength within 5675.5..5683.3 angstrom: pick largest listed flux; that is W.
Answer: 13.74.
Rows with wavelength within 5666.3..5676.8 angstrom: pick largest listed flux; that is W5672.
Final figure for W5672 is 14.94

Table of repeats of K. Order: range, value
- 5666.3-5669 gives 14.2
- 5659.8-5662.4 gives 11.2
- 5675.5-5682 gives 12.9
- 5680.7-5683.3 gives 12.6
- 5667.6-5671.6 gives 12.8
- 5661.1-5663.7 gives 12.3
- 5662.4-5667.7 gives 12.8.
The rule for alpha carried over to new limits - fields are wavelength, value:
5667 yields 13.52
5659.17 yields 10.45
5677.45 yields 13.27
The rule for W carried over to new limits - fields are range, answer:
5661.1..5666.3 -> 13.76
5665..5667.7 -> 13.52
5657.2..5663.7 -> 13.35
